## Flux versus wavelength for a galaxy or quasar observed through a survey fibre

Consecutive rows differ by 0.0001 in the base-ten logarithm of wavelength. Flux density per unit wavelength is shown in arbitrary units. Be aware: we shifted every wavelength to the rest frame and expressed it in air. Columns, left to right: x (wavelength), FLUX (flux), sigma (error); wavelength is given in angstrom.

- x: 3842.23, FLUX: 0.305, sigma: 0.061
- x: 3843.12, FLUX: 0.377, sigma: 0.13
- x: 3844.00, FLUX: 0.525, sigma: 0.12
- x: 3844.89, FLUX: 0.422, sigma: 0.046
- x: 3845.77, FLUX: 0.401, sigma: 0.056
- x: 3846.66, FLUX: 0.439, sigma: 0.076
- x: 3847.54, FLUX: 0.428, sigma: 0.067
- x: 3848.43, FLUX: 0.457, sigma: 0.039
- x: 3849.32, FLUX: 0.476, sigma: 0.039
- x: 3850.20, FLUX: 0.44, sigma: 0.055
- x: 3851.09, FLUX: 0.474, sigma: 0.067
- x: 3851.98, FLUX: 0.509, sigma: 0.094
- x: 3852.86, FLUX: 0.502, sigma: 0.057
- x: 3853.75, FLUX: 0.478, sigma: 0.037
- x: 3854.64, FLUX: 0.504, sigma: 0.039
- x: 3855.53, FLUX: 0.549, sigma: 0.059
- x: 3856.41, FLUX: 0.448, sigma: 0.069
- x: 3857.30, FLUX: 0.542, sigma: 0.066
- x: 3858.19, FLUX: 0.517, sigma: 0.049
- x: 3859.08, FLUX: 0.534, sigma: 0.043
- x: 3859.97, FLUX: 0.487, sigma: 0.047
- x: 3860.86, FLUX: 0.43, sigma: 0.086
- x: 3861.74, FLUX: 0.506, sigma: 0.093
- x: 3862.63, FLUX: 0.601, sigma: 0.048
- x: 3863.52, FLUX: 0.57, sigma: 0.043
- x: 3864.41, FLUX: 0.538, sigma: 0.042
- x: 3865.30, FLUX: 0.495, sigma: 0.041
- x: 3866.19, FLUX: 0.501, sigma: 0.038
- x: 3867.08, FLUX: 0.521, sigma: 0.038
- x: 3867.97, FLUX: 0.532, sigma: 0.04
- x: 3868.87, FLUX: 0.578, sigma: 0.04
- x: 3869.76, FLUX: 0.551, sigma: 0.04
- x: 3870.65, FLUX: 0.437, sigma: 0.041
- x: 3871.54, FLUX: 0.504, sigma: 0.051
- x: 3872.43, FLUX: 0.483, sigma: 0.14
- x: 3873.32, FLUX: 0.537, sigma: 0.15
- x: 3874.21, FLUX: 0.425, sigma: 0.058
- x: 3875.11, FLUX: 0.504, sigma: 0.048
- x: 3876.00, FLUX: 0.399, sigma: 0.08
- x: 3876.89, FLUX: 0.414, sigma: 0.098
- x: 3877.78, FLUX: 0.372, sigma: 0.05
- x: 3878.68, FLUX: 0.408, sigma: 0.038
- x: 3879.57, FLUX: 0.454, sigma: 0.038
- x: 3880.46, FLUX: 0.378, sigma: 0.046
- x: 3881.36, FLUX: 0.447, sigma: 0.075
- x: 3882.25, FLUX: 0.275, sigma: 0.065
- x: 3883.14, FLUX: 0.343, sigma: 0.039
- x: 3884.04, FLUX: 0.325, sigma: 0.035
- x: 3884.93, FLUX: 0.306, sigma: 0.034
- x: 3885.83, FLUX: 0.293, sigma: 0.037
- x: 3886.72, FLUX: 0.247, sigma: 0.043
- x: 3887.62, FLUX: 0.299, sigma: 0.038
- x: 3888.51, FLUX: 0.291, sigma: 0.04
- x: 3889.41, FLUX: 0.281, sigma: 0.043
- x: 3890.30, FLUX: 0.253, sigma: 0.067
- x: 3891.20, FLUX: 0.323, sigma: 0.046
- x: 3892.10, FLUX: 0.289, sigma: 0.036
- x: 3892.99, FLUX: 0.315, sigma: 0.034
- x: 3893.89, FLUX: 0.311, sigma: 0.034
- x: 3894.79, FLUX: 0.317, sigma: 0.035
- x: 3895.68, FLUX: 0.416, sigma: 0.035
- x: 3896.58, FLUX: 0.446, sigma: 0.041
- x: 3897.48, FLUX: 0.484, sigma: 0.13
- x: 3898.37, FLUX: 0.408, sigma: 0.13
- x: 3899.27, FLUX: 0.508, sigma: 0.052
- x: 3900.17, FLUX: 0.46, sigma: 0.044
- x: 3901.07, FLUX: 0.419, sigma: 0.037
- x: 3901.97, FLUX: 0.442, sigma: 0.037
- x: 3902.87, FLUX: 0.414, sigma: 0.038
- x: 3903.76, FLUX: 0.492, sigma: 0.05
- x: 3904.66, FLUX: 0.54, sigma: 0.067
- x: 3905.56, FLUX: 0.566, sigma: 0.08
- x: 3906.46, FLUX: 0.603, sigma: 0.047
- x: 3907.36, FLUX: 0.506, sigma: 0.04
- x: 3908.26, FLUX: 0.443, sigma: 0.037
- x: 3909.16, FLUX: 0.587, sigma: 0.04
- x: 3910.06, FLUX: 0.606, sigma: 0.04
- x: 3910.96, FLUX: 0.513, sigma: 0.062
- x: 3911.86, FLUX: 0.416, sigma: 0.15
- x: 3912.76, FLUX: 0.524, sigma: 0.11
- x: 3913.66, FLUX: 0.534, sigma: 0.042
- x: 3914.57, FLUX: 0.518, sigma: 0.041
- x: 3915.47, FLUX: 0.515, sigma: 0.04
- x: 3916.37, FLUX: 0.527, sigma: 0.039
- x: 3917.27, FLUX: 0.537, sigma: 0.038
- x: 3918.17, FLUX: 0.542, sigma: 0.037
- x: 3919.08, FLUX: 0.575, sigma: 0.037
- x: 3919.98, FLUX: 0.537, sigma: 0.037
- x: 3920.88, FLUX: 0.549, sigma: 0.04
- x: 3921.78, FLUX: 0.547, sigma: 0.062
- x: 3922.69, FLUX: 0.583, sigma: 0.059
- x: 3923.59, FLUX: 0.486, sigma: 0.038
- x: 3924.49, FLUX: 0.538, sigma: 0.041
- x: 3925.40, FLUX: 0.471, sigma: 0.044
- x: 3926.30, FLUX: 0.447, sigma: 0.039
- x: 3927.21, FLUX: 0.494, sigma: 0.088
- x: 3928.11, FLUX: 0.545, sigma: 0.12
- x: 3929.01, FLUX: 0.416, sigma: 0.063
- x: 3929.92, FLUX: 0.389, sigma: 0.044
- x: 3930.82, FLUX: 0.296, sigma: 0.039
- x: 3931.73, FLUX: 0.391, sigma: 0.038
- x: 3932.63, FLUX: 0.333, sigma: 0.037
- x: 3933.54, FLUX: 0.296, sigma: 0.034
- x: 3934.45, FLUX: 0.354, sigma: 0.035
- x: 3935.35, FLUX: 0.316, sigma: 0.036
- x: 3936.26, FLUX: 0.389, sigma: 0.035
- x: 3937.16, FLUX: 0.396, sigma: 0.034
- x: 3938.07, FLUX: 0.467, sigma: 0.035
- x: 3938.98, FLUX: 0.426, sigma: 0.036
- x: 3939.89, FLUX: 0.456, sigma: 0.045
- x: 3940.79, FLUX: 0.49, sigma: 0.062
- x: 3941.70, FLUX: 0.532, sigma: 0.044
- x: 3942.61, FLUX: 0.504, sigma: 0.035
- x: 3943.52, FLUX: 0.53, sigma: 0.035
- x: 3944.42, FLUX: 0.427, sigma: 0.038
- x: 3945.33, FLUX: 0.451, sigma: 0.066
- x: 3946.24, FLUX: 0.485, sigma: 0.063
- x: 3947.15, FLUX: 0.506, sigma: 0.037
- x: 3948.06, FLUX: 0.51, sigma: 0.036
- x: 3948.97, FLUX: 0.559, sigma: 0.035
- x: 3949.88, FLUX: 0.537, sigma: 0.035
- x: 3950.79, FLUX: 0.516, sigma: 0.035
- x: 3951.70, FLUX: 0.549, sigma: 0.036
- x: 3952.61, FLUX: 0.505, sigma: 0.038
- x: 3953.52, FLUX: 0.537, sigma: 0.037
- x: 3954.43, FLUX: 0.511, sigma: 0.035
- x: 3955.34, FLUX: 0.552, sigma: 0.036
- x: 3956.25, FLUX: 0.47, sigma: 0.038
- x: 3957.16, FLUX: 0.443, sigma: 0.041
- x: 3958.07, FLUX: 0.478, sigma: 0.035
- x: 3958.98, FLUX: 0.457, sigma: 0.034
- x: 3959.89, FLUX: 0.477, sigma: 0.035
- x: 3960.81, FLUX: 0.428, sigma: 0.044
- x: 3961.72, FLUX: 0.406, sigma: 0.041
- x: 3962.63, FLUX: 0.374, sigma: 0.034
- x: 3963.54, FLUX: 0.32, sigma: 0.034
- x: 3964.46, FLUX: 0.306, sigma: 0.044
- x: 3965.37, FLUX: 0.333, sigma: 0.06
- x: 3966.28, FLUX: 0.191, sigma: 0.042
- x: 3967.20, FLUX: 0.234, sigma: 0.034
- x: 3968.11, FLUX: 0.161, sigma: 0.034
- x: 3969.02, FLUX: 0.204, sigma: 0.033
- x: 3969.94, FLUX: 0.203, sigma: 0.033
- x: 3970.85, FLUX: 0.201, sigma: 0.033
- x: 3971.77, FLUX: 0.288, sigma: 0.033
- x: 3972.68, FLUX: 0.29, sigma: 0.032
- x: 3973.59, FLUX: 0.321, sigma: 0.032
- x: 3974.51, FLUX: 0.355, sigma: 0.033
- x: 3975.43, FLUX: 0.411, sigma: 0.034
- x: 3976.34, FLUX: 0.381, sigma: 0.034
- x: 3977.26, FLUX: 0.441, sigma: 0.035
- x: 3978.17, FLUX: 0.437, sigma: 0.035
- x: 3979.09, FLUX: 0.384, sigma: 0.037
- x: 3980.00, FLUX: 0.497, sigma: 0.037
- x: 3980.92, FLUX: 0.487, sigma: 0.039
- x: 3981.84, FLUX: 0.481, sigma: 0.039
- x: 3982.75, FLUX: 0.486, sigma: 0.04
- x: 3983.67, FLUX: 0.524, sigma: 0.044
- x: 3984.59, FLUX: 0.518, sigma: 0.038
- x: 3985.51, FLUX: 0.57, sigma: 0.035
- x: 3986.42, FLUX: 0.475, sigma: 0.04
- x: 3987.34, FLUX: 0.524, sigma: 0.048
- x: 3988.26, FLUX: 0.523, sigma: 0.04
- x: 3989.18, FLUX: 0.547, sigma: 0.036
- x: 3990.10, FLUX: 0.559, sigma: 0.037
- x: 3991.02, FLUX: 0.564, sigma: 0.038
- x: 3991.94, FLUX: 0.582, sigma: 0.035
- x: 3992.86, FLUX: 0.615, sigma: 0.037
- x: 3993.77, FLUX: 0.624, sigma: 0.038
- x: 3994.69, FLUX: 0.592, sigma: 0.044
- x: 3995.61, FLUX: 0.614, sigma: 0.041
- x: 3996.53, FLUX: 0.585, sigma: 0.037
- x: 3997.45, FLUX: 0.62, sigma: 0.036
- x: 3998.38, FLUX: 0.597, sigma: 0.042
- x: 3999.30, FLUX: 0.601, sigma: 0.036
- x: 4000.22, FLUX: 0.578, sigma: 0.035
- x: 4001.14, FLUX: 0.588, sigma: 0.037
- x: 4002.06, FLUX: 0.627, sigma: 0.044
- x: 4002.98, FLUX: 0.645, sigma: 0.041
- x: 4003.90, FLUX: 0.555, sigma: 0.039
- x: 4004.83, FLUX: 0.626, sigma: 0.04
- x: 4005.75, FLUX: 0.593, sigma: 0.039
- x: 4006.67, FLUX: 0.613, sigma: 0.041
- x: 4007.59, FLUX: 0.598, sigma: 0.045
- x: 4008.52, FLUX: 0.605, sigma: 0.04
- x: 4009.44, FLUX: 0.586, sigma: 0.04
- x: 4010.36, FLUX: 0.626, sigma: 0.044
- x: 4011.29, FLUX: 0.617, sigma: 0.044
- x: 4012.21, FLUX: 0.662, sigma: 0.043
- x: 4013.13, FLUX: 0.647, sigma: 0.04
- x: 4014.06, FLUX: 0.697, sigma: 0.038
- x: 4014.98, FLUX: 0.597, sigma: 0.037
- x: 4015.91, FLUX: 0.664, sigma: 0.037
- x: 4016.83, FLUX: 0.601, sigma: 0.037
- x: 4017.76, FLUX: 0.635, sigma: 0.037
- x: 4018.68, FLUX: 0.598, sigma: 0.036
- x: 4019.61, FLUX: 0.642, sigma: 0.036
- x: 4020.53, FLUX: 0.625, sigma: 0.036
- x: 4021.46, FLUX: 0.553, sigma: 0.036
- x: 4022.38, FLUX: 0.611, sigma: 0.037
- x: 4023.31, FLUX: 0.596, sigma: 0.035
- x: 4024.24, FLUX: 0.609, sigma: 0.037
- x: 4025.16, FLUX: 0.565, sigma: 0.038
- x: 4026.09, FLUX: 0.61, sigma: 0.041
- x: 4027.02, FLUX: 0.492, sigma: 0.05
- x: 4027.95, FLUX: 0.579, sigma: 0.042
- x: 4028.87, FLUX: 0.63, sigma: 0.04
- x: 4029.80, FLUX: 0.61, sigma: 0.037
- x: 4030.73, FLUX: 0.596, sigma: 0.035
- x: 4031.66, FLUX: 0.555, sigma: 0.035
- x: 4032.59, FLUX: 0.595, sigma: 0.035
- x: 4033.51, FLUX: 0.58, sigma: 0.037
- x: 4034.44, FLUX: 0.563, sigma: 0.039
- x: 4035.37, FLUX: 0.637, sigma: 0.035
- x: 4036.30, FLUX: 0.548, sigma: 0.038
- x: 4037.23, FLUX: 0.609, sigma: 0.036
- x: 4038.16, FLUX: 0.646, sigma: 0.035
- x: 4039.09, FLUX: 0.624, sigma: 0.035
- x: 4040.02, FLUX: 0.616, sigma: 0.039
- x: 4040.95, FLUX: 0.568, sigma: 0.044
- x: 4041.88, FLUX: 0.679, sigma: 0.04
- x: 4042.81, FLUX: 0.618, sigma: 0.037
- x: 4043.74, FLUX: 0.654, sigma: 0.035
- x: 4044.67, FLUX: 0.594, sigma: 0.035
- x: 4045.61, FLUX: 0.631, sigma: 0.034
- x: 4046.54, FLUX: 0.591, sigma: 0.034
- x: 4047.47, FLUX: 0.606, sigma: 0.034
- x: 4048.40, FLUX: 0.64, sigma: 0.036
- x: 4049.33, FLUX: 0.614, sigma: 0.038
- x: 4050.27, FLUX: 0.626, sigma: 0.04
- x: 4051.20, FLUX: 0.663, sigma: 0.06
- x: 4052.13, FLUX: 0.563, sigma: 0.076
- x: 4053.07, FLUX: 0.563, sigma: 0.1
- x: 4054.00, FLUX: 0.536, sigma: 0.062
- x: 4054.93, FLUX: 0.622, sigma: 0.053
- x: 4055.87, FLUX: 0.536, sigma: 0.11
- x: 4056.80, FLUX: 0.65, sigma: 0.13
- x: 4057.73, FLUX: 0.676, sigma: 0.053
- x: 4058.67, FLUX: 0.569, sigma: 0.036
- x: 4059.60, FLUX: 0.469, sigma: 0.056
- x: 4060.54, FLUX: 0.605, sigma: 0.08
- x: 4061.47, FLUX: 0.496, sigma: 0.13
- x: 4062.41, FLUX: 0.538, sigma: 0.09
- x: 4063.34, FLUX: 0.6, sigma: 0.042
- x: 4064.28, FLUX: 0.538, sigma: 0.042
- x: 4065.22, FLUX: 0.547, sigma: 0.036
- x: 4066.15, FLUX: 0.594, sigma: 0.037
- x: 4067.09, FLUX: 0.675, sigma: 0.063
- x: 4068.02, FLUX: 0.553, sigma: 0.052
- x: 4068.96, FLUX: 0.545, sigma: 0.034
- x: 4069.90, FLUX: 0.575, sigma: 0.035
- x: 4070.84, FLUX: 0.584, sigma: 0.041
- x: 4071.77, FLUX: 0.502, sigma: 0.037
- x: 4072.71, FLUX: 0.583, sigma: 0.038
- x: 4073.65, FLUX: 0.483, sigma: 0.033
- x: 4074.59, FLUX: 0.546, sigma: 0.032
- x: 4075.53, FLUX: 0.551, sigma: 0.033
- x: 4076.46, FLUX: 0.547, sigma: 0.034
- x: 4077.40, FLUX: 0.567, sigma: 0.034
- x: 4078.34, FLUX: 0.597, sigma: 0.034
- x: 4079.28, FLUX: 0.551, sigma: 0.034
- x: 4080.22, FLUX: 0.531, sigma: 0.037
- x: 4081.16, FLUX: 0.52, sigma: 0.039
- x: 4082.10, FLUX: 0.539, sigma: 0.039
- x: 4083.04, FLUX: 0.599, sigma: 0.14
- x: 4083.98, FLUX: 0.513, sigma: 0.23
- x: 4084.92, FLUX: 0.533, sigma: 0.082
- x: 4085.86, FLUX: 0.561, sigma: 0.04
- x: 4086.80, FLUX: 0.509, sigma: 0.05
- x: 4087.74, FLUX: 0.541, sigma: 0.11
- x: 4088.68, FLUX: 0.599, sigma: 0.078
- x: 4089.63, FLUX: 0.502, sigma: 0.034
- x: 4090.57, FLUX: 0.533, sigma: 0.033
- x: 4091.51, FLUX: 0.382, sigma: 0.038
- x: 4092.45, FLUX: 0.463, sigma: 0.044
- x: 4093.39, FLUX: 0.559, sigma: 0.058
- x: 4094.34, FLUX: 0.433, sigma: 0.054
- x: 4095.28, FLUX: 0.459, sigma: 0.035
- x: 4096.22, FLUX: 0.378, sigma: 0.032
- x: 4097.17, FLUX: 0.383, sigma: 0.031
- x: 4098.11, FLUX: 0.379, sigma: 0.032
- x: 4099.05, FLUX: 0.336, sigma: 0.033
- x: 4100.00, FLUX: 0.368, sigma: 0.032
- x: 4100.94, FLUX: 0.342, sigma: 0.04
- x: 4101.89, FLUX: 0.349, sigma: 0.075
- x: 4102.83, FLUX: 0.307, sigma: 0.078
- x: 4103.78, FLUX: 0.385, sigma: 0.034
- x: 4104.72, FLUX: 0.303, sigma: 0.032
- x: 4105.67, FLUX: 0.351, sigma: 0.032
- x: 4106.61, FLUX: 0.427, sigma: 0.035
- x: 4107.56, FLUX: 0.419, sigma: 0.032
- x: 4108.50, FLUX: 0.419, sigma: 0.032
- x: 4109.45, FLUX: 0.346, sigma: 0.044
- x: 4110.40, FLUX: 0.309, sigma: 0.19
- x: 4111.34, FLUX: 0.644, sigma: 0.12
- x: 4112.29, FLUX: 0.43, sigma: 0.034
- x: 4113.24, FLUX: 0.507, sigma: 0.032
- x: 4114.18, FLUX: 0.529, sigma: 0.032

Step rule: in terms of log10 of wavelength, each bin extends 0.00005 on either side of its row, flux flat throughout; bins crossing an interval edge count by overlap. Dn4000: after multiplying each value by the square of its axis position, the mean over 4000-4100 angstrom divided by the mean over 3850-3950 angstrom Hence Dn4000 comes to 1.3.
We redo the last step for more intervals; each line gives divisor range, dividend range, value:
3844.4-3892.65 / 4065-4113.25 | 1.23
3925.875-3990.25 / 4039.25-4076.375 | 1.44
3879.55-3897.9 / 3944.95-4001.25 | 1.44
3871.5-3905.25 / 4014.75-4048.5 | 1.67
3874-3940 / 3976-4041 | 1.41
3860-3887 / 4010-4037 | 1.46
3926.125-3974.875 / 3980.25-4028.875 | 1.48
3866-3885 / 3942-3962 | 1.16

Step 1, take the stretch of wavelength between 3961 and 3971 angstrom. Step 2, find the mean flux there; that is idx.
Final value 0.273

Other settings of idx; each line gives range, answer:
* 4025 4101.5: 0.554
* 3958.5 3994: 0.414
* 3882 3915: 0.415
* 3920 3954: 0.466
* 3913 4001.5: 0.463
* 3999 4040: 0.605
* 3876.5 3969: 0.434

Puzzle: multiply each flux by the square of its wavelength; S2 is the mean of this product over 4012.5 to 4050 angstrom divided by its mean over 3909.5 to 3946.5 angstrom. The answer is 1.4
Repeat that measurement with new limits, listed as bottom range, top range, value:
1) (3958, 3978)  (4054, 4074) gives 1.81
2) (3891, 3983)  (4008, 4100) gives 1.37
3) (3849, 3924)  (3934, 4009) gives 1.07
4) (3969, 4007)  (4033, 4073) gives 1.22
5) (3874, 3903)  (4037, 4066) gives 1.75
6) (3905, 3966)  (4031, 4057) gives 1.35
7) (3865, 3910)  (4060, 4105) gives 1.30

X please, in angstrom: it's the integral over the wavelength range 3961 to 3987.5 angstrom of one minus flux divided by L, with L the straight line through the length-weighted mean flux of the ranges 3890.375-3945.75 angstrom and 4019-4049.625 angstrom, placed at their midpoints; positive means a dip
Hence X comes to 8.0 angstrom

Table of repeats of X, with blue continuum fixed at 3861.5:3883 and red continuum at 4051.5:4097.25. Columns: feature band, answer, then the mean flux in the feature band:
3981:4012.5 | -3.8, 0.578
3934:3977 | 7.9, 0.409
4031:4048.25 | -2.5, 0.607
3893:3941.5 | 2.2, 0.466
